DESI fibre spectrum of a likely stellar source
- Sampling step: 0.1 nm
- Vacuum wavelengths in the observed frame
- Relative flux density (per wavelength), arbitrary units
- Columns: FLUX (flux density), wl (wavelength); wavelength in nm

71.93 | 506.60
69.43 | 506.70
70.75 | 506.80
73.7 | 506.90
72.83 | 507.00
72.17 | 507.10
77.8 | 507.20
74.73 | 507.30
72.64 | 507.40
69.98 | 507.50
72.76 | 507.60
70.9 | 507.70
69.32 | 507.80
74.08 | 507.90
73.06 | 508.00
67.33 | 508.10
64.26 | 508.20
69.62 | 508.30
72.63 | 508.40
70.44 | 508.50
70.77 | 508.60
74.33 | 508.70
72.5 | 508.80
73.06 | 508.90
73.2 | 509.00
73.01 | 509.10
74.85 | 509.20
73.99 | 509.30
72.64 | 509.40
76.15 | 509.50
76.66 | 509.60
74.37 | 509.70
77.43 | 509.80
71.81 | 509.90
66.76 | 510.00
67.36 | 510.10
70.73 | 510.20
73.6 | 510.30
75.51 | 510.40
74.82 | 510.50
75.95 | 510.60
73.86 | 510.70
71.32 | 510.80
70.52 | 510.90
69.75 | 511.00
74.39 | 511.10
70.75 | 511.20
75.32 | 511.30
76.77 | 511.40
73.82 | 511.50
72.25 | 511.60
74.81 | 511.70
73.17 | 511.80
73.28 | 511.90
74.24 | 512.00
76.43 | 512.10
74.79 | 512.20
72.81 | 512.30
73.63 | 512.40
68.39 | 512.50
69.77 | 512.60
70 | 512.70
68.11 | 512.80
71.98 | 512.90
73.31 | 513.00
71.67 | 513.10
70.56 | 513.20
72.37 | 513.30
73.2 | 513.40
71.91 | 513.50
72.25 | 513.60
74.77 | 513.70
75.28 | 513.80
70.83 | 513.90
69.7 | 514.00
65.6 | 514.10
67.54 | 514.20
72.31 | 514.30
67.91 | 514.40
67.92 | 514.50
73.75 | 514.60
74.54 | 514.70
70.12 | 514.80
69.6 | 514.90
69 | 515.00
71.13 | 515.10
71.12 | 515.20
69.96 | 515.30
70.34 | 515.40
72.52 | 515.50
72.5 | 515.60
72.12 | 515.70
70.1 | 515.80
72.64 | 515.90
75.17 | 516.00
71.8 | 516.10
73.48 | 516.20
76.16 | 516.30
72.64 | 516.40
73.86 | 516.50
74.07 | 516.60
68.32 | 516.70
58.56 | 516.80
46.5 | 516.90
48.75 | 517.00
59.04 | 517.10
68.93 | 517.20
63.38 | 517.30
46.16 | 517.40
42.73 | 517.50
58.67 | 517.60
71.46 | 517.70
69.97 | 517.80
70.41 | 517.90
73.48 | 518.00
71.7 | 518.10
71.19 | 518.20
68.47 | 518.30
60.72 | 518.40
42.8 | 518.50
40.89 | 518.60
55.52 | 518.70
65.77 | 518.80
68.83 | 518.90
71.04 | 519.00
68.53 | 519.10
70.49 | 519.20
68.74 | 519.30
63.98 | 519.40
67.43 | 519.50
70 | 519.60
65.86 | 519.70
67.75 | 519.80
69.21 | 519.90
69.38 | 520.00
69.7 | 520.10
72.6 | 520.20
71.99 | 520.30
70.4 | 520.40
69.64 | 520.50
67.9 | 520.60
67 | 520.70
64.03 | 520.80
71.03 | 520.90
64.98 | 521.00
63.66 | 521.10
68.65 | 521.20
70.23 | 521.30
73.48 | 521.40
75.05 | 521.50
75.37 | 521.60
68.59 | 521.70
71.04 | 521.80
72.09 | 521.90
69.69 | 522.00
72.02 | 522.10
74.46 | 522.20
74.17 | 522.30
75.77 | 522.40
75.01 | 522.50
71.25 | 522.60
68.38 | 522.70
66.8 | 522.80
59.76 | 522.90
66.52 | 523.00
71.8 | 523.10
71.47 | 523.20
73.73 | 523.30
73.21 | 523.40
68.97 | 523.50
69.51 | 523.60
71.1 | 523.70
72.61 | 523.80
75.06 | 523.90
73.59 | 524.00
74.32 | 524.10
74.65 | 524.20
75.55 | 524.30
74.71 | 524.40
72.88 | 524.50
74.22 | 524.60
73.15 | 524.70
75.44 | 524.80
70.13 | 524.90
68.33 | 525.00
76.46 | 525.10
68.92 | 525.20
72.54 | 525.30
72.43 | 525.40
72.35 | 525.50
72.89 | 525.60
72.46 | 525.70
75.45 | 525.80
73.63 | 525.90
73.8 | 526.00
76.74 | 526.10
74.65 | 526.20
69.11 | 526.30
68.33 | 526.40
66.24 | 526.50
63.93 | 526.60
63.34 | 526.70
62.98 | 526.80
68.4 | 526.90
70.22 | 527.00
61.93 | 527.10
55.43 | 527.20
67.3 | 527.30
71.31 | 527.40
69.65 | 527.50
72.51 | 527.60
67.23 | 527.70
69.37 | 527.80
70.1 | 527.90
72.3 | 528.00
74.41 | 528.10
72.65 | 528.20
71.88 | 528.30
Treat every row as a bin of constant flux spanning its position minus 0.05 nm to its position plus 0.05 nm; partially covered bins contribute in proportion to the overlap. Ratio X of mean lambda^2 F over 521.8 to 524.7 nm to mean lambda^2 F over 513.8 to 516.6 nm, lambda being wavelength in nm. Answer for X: 1.0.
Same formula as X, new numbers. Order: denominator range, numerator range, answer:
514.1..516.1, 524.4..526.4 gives 1.07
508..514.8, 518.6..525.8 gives 1.02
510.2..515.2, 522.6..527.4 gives 1.03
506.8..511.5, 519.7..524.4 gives 1.02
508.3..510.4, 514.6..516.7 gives 1.01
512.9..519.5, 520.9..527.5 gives 1.08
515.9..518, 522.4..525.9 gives 1.14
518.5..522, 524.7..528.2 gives 1.06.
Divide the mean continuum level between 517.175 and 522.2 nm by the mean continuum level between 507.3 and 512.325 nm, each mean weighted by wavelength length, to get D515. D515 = 0.9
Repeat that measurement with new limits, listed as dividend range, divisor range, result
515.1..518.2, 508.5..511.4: 0.92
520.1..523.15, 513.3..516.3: 0.98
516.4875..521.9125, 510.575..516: 0.91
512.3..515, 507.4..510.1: 0.99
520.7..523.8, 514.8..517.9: 1.05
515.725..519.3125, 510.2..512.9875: 0.89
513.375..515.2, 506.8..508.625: 0.99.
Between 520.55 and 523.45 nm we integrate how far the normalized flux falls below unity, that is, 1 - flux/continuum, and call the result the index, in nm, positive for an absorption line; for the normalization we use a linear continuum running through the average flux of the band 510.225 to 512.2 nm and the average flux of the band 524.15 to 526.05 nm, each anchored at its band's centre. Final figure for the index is 0.12 nm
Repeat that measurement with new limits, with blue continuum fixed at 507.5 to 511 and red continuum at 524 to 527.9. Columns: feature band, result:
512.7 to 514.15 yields 0.01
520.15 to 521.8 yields 0.03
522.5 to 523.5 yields 0.02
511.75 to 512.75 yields -0.01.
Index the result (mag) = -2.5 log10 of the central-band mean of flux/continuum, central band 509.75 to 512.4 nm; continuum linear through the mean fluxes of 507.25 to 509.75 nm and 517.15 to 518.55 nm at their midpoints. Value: -0.05 mag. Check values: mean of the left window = 72.3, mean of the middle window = 73.2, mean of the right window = 62.9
